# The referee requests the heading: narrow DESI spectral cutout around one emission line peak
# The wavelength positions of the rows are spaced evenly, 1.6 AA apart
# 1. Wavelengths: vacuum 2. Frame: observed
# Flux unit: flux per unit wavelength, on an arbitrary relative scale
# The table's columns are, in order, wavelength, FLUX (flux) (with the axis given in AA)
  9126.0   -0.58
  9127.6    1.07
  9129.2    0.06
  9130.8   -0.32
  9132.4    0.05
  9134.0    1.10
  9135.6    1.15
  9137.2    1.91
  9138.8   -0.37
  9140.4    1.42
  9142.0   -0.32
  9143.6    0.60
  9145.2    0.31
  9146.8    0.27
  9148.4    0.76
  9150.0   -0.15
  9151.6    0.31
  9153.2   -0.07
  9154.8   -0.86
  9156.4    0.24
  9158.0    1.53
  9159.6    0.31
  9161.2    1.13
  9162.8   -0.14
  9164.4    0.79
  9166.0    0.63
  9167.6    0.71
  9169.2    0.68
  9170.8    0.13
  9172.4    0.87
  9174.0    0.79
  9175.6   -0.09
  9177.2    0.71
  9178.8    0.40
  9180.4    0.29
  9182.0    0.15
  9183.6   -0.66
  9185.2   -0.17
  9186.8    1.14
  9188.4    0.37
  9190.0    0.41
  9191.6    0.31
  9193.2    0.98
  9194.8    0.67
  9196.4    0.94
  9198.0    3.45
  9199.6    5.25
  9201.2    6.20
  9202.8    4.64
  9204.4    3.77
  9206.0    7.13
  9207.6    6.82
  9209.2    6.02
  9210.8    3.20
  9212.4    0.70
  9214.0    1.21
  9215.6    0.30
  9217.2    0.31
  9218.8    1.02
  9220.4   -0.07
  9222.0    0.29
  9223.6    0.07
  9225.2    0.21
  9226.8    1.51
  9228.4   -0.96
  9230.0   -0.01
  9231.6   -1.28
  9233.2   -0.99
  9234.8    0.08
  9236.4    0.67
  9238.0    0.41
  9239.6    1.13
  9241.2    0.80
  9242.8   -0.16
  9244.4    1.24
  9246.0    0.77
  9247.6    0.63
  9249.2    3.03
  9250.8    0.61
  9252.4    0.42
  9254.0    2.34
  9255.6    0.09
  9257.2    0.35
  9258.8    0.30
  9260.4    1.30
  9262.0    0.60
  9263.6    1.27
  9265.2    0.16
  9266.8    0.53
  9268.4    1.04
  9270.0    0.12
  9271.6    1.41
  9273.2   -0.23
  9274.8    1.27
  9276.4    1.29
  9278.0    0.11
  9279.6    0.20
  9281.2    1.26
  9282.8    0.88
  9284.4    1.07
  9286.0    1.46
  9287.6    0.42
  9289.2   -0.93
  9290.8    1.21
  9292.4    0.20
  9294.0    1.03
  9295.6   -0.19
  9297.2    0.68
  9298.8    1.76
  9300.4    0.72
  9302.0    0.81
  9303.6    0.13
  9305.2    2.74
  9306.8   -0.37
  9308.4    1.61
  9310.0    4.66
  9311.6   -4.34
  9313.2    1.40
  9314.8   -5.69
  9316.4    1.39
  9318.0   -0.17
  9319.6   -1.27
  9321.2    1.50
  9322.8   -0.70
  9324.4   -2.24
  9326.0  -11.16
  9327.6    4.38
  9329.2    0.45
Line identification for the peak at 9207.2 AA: [O II]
